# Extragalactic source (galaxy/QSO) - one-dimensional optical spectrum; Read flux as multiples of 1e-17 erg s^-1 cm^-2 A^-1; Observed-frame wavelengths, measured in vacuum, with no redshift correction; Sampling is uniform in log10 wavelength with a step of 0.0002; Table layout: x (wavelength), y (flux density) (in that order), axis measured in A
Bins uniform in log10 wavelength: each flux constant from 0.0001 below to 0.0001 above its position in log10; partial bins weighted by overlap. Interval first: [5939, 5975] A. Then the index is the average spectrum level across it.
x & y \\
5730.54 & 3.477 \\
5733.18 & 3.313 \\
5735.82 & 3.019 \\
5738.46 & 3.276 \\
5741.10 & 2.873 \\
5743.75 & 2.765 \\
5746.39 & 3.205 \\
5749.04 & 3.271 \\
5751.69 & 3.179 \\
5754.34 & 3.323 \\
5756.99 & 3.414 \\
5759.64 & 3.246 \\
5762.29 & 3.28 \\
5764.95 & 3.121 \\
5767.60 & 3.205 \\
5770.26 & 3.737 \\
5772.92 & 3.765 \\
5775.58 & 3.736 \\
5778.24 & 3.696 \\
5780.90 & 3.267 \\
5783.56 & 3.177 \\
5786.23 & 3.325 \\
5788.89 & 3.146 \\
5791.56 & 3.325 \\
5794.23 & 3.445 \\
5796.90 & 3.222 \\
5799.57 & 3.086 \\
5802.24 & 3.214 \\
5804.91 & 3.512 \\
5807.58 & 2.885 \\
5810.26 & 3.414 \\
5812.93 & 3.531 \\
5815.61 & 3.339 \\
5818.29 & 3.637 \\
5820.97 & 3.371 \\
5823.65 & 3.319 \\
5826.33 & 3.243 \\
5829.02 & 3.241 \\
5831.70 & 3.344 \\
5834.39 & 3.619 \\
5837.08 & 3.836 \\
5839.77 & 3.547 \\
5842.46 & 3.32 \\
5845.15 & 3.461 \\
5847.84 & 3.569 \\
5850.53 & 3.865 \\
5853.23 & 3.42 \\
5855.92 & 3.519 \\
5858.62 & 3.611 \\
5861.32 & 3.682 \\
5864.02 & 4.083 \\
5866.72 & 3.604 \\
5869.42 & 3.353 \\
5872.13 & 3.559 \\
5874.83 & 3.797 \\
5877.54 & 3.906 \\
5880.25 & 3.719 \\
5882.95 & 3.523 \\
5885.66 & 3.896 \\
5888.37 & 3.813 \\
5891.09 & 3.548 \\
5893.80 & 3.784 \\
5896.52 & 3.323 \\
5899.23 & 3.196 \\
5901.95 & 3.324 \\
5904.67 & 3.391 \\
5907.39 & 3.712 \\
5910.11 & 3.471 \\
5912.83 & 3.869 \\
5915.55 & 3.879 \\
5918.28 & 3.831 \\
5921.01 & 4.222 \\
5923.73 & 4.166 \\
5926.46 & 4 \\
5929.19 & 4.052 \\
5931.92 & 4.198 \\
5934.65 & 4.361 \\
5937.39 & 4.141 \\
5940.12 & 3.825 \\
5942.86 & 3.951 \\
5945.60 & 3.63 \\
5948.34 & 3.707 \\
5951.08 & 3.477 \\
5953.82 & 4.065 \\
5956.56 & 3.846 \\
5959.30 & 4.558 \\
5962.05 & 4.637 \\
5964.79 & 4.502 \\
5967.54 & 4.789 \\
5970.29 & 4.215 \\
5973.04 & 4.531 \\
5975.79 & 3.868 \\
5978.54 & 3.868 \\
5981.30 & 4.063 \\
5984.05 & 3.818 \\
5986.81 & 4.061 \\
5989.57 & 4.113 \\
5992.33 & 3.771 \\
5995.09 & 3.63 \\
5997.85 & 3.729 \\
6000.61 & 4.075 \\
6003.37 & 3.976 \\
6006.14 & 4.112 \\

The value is 4.13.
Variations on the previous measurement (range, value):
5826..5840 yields 3.48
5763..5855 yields 3.41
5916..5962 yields 4.02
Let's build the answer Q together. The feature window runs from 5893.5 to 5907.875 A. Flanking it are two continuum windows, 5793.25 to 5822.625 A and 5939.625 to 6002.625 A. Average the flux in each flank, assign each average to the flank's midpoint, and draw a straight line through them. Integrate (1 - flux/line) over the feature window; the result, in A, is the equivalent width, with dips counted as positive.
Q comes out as 1.22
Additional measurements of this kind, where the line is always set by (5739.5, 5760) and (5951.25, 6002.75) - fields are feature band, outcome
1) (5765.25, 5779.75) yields -1.49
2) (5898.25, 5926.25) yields 0.80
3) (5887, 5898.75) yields 0.52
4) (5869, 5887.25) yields -0.03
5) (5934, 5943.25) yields -0.28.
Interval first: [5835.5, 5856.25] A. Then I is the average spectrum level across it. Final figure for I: 3.57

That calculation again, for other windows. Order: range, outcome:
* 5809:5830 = 3.39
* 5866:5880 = 3.65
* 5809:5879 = 3.55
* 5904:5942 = 3.95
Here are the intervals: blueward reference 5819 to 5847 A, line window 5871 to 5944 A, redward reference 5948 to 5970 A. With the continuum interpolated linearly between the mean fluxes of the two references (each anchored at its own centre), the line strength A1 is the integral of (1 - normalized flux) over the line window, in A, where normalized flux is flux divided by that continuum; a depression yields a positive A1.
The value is 2.0 A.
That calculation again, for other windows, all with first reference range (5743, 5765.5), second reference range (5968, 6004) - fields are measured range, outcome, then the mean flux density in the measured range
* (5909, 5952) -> -1.4 A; 3.93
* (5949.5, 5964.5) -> -0.9 A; 4.14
